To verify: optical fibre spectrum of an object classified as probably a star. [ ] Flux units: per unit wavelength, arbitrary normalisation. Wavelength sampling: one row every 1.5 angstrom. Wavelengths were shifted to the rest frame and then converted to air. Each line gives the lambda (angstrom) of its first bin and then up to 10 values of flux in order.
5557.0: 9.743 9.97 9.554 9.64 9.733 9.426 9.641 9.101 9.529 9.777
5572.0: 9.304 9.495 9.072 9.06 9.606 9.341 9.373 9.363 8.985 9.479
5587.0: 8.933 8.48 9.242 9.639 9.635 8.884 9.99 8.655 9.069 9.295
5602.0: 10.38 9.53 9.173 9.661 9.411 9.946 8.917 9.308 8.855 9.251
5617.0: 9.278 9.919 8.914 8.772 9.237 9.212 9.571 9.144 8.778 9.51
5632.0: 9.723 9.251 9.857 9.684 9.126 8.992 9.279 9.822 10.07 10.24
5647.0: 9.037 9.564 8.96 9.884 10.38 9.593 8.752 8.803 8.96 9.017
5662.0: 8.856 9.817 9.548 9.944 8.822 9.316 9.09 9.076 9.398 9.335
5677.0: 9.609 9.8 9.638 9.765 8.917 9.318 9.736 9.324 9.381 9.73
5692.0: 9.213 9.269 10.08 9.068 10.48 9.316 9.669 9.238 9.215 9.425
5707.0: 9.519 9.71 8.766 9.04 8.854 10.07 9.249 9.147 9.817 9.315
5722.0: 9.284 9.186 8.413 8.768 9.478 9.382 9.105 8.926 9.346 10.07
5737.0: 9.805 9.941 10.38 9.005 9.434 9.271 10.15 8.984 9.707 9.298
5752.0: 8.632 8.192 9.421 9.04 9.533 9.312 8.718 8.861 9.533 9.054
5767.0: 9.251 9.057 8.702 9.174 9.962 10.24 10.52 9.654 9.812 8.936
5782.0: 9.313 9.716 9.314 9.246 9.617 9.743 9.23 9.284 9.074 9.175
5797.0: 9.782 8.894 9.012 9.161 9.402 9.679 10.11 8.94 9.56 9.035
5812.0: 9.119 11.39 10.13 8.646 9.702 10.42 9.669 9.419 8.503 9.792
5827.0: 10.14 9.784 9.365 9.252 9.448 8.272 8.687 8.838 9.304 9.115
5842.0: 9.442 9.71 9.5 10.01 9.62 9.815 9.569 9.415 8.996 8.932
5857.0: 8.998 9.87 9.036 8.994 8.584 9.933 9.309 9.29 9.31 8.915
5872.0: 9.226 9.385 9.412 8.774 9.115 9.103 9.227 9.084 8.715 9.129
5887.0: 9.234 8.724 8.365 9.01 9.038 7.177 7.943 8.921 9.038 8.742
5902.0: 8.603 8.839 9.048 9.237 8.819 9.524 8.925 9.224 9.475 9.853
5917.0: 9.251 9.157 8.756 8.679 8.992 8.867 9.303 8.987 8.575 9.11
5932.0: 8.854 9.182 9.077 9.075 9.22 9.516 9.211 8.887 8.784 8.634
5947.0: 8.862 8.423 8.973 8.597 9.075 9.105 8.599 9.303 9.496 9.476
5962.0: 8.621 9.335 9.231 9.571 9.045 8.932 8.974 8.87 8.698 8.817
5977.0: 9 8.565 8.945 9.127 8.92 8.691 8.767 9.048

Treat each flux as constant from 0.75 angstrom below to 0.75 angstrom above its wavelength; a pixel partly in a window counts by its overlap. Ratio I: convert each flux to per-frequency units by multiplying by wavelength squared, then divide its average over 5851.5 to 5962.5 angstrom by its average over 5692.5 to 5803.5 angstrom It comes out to 1.02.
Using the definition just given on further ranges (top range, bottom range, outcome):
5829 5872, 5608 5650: 1.07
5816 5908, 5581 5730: 1.05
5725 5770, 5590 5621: 1.04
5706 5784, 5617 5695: 1.03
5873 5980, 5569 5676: 1.07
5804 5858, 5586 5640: 1.10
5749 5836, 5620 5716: 1.04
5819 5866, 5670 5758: 1.04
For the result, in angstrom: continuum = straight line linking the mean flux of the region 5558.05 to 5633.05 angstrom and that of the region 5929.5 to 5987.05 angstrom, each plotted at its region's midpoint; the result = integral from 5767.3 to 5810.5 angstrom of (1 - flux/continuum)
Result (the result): -1.3 angstrom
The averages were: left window 9.35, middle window 9.43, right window 8.99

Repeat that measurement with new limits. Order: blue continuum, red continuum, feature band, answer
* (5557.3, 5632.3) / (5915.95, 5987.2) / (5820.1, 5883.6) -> -1.4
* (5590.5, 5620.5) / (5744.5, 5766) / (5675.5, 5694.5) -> -0.4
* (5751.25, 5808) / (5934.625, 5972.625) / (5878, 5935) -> 1.1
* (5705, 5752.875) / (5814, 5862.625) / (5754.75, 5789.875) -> -0.1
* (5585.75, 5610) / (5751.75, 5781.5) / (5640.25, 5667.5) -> -0.4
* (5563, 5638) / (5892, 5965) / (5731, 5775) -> -0.8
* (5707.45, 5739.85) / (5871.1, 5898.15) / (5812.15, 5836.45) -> -1.3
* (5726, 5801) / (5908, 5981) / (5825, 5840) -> -0.1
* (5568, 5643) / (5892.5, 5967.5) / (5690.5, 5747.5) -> -1.3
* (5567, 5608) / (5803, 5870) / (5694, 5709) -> -0.3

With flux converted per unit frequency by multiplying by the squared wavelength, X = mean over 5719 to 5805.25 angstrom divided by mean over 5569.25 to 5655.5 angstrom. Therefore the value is 1.0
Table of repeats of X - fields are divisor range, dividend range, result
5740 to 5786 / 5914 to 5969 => 1.03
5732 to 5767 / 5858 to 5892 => 1.02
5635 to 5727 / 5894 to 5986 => 1.04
